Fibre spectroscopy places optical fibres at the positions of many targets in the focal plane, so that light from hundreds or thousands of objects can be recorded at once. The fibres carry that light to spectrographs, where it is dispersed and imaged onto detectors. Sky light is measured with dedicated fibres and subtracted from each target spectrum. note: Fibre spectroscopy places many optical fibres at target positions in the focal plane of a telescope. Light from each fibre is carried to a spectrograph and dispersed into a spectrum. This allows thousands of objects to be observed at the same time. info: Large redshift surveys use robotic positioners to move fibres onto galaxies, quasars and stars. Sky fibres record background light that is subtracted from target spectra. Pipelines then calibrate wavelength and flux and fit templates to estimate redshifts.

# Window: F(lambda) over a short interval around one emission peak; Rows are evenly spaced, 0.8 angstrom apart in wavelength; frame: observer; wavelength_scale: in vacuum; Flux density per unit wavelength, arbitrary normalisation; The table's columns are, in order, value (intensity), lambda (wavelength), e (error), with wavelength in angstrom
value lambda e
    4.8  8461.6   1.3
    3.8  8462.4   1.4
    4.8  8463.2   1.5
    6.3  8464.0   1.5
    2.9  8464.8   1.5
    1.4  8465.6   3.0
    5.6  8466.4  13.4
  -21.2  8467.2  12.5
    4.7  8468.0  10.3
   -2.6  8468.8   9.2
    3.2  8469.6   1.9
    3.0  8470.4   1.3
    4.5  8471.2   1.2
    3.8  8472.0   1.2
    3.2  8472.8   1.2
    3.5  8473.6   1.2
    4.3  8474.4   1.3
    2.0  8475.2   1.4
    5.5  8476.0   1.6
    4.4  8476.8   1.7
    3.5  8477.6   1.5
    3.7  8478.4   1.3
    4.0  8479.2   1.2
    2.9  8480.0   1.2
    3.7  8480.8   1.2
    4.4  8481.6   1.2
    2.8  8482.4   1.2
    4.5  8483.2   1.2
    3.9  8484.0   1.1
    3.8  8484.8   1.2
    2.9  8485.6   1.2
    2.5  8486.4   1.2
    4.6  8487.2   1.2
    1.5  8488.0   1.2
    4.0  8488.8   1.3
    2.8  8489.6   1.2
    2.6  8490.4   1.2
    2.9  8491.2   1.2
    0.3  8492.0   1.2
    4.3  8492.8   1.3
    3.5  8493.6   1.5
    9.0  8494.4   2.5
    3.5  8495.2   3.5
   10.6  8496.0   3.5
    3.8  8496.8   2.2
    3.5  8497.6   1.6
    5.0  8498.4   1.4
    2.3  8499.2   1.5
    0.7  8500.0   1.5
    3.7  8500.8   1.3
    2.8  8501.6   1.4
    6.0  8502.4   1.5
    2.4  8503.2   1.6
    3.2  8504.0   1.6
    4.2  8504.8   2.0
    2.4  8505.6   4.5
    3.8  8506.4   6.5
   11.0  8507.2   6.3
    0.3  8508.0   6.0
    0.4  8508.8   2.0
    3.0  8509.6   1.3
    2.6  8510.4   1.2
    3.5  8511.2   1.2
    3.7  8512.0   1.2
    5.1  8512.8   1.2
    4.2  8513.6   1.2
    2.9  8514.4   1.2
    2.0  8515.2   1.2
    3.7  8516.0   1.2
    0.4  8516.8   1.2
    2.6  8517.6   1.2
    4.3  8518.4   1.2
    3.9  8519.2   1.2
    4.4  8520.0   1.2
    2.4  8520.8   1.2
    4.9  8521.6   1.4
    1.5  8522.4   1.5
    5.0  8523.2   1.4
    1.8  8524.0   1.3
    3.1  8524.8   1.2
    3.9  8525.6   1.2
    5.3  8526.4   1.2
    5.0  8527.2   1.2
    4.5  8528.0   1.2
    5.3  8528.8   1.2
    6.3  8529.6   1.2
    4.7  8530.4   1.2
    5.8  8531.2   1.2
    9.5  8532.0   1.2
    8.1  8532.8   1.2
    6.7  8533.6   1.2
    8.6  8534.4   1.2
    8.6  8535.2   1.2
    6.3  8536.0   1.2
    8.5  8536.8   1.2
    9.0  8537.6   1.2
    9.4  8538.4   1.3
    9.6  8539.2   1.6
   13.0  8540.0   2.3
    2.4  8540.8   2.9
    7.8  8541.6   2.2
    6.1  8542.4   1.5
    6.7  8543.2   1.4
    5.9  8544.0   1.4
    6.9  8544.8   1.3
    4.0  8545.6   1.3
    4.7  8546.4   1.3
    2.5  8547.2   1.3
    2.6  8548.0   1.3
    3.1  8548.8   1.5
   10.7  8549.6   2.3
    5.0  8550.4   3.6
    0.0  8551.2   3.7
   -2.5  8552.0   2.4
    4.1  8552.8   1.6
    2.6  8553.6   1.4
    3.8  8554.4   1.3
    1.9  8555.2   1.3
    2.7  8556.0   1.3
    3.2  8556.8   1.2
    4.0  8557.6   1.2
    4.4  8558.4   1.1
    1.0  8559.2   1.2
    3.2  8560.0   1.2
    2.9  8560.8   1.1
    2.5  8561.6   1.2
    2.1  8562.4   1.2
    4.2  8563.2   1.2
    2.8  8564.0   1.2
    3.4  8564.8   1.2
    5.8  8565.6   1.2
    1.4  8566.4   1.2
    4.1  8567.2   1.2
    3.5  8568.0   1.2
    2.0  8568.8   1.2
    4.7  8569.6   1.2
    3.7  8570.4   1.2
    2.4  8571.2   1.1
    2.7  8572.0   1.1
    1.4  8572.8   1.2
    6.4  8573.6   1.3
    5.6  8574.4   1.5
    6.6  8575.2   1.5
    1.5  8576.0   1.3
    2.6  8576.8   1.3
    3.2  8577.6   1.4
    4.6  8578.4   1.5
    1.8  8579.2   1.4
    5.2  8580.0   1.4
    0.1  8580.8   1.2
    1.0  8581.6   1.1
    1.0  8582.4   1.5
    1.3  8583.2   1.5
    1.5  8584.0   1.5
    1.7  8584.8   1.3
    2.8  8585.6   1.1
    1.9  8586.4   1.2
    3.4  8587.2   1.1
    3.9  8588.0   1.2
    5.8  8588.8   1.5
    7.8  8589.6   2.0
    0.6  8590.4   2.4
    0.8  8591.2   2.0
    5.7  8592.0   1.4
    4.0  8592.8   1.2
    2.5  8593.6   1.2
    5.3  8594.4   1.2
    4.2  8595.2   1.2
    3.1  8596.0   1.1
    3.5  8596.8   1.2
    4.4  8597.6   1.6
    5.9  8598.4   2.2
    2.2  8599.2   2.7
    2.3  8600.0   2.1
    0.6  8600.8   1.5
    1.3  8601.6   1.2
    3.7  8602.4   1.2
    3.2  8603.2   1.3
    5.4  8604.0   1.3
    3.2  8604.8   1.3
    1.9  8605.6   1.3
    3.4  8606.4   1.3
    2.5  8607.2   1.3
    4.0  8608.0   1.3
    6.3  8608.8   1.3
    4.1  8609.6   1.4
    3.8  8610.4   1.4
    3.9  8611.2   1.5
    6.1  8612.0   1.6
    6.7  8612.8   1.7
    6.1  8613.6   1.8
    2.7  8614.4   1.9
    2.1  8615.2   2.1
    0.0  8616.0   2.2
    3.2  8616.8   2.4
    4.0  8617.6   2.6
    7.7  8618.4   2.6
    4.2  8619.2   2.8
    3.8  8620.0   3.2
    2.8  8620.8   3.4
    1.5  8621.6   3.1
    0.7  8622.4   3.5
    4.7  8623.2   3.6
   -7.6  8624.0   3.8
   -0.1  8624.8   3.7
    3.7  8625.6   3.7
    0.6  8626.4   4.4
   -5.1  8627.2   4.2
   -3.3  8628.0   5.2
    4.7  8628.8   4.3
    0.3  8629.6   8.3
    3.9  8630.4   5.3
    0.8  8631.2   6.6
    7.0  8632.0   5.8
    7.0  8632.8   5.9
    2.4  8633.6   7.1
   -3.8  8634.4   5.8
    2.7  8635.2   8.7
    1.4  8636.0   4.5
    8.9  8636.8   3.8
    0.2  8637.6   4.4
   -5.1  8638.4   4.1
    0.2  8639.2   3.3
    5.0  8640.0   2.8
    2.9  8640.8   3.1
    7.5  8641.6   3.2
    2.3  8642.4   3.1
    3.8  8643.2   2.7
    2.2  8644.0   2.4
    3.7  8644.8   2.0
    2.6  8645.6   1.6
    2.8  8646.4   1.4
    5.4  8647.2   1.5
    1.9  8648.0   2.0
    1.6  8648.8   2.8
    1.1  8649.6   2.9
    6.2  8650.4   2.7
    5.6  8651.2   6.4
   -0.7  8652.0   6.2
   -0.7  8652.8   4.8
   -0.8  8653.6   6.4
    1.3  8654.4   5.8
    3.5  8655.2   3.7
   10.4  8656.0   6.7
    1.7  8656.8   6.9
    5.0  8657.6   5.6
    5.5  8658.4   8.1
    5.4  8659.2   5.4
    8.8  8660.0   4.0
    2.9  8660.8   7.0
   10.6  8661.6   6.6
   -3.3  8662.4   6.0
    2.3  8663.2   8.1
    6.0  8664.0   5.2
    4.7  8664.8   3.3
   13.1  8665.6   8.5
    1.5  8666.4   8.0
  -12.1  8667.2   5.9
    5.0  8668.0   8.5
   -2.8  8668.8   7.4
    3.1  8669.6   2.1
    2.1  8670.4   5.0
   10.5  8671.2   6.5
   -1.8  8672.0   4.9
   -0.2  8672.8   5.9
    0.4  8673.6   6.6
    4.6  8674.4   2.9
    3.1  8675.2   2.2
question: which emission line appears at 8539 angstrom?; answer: [O III] 5007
